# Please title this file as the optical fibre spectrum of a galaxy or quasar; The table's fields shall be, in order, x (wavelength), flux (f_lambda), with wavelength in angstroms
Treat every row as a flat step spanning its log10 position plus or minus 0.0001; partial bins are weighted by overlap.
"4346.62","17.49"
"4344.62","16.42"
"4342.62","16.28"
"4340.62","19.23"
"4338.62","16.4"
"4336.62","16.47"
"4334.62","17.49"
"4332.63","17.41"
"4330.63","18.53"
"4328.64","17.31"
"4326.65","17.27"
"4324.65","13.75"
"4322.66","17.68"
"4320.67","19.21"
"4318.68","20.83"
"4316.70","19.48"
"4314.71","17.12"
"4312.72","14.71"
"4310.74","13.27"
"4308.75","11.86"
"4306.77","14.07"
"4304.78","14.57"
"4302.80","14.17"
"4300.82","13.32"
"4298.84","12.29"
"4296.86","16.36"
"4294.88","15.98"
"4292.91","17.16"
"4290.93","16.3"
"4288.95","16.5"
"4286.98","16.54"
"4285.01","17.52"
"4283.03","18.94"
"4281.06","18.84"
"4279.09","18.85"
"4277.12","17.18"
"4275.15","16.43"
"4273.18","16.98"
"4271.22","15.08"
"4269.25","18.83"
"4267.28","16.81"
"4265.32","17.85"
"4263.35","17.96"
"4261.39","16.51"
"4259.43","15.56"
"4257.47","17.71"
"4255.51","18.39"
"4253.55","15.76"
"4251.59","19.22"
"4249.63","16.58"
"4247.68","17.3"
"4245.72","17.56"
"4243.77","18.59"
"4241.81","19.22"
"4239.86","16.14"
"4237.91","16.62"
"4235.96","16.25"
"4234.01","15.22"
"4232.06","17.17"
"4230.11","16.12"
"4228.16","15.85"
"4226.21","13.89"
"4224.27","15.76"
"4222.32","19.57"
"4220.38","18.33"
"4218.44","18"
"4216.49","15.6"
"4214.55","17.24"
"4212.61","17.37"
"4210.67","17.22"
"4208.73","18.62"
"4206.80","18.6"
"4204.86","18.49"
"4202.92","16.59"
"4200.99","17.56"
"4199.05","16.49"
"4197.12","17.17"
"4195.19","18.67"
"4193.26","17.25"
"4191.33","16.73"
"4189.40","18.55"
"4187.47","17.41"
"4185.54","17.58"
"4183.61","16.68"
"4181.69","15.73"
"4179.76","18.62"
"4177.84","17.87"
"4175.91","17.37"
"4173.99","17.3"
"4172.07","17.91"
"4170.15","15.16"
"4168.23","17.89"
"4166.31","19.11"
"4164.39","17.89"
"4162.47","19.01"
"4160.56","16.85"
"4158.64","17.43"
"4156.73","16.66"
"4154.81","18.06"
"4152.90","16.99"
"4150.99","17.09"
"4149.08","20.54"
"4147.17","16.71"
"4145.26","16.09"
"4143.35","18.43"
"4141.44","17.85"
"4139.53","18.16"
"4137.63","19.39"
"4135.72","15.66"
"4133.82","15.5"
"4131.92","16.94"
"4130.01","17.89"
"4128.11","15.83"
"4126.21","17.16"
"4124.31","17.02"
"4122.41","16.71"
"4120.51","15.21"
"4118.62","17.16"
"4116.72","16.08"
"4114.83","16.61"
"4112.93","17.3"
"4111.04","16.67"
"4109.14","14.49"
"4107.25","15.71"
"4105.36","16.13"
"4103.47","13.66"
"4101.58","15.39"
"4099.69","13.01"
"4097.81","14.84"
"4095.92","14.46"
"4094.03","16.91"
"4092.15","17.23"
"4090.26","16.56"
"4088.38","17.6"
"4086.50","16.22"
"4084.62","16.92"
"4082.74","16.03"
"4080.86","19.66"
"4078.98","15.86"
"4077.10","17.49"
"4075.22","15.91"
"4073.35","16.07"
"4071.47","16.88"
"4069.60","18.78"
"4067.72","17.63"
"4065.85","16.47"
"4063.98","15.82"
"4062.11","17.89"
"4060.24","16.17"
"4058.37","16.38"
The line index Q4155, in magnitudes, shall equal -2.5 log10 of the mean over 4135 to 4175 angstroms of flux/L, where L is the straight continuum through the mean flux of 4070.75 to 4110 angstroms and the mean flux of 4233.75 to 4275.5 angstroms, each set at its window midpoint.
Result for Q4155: -0.073 mag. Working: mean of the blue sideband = 16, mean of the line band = 17.6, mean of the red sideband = 17.2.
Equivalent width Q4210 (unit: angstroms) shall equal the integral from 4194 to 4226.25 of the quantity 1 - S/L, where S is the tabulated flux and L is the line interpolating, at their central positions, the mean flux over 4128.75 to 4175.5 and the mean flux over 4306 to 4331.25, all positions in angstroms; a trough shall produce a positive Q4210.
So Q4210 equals -0.5 angstroms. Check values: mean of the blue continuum 17.5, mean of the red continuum 16.5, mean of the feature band 17.5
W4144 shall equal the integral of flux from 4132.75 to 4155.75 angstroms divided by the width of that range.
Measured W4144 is 17.5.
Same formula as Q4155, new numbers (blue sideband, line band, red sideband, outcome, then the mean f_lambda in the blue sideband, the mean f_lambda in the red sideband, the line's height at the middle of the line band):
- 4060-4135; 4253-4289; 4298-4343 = -0.07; 16.4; 16.2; 16.3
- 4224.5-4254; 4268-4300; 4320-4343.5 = 0.01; 16.8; 17.2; 17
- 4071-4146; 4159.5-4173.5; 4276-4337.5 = -0.08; 16.5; 16.5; 16.5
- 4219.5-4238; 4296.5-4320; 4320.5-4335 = 0.13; 16.5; 17.2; 17.1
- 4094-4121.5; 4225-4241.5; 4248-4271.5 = 0.06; 15.5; 17.3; 17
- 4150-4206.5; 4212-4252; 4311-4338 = 0.03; 17.5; 17.4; 17.4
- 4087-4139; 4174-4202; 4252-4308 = -0.07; 16.2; 16.5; 16.3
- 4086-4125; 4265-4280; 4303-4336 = -0.06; 15.9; 16.5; 16.4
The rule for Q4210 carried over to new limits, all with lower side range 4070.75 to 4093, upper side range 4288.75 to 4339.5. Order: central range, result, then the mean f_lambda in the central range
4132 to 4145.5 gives -0.5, 17.3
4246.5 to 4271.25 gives -1.5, 17.3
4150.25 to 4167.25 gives -1.1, 17.7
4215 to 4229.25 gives -0.3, 16.7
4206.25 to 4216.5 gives -0.7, 17.6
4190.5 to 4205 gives -0.7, 17.3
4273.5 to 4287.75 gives -1.3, 17.7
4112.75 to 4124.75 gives 0.2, 16.5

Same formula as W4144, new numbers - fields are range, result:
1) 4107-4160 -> 17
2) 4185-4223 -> 17.6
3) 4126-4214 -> 17.5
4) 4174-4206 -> 17.4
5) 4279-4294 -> 17.5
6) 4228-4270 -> 17.2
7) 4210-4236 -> 16.7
